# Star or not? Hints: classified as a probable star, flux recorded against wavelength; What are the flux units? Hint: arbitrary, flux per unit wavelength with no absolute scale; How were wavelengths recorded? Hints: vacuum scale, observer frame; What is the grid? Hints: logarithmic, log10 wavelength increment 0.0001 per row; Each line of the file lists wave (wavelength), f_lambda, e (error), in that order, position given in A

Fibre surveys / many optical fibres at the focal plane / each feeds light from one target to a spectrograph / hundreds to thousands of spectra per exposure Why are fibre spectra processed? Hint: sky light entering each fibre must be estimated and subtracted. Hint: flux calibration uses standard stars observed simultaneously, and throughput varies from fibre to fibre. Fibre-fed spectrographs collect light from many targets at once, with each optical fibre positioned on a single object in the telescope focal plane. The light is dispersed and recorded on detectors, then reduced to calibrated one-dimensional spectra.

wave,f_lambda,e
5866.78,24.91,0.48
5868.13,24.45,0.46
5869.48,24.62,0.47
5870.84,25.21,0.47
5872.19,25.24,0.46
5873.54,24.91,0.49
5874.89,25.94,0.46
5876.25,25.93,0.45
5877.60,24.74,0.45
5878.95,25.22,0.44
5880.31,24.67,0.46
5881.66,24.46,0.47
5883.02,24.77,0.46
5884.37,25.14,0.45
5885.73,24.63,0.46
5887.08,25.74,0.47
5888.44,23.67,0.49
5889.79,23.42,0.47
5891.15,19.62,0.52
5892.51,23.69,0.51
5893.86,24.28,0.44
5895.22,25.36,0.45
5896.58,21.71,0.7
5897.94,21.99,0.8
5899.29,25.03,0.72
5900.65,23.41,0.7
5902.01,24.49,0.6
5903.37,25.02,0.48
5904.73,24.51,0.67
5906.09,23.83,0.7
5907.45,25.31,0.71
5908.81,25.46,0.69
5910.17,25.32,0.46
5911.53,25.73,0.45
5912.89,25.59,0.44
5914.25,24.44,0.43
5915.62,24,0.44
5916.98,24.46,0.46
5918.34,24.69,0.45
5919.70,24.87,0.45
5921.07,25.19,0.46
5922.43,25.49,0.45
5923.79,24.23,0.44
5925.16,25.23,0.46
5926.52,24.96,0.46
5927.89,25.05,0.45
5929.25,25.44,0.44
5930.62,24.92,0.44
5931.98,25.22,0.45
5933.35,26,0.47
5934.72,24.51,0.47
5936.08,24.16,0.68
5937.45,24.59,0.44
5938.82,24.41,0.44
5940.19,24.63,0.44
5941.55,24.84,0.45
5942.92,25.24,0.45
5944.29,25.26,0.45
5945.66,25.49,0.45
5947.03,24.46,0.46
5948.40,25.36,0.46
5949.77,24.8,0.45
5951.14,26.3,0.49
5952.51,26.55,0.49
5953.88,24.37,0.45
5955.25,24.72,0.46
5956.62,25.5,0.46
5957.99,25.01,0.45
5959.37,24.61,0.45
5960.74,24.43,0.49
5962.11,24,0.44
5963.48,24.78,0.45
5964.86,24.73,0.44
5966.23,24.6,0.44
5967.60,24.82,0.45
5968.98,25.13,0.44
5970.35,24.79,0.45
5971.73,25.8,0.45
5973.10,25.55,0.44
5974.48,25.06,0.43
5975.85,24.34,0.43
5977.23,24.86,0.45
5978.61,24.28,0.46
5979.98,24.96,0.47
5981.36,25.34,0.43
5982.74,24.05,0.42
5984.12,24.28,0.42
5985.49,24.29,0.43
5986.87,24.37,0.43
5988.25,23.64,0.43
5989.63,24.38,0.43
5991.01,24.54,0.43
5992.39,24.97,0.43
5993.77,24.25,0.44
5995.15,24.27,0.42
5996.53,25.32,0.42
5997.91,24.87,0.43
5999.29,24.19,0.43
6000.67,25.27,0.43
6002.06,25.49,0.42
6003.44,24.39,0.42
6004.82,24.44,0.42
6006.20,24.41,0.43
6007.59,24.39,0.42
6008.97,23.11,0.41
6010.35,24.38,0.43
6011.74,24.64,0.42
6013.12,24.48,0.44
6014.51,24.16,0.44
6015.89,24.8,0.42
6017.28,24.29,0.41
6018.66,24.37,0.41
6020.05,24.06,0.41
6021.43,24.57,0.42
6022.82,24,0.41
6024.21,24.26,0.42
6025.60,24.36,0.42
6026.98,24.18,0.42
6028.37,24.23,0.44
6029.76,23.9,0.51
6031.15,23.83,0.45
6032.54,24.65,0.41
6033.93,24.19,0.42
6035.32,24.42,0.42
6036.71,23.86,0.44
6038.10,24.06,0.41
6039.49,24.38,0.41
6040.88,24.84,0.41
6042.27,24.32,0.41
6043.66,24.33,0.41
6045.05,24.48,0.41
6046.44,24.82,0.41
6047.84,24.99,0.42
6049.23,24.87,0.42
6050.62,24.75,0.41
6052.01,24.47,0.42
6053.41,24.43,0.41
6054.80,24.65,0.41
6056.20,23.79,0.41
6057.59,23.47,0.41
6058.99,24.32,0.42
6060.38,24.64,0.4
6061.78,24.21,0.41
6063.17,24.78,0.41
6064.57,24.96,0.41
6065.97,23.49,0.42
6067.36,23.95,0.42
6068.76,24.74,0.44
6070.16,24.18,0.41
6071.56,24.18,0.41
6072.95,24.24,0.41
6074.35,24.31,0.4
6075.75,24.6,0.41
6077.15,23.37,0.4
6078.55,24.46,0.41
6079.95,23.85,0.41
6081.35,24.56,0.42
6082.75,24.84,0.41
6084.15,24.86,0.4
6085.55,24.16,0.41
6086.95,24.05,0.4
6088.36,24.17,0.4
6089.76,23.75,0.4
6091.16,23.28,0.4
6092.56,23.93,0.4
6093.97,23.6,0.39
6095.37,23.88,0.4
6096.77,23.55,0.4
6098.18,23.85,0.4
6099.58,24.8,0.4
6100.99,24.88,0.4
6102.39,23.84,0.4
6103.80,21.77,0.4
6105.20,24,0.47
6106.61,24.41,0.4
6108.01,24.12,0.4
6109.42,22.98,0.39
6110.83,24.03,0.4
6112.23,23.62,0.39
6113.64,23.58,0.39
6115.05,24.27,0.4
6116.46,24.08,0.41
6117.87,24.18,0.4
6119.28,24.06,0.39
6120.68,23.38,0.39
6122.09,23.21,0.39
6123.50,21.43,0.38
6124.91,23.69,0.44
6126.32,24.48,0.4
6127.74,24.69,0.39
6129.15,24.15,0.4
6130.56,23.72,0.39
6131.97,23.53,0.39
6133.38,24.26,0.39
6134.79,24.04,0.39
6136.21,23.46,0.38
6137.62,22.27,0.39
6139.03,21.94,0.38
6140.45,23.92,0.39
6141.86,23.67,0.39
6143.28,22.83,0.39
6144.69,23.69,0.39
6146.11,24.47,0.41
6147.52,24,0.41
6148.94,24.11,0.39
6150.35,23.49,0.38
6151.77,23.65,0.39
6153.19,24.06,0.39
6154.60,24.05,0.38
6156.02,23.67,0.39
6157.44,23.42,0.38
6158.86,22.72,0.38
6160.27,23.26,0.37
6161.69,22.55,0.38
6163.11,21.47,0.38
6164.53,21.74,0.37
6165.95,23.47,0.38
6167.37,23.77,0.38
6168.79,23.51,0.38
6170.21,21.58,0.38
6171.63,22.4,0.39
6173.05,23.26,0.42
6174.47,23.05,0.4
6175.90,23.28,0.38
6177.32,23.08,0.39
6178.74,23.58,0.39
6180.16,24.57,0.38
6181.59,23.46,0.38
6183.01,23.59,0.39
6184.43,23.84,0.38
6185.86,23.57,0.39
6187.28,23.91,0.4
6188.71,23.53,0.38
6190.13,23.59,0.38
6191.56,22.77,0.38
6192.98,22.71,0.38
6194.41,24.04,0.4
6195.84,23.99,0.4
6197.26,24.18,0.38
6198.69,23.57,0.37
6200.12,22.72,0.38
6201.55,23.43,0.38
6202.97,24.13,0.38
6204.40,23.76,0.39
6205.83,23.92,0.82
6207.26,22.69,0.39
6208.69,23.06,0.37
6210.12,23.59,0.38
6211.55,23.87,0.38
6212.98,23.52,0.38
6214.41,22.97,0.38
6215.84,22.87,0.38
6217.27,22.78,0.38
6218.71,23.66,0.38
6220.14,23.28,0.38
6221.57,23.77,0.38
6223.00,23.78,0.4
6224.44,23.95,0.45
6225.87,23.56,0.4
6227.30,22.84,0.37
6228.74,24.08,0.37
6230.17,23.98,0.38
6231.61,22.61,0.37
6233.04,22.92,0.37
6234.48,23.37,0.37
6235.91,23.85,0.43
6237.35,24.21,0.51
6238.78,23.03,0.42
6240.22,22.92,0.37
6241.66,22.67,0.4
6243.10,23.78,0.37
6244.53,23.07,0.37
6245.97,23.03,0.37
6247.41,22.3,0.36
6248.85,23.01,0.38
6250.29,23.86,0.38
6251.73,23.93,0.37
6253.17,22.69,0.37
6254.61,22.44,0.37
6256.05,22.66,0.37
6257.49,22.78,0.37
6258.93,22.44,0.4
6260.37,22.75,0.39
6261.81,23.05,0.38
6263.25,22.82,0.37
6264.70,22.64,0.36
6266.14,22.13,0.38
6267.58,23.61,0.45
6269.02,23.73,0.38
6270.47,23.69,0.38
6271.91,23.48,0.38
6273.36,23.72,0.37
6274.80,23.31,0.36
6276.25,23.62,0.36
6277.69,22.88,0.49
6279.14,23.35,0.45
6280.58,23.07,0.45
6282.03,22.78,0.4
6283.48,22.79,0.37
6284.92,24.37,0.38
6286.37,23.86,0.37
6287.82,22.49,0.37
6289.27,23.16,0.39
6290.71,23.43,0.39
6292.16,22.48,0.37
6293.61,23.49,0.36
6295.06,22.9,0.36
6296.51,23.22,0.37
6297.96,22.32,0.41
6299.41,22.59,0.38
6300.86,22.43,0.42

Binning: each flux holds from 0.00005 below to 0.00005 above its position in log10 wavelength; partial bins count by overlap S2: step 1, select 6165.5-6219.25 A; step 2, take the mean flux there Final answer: 23.4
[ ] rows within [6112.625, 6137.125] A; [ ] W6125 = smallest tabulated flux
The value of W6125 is 21.43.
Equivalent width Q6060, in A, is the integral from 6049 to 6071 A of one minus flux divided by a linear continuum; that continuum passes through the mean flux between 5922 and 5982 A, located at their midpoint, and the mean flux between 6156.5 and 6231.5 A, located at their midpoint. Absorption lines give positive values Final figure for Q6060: -0.1 A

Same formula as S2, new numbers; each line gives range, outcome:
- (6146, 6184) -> 23.3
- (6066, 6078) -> 24.2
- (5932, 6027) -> 24.7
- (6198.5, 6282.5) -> 23.3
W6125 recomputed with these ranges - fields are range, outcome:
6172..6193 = 22.71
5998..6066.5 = 23.11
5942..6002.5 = 23.64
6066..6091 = 23.37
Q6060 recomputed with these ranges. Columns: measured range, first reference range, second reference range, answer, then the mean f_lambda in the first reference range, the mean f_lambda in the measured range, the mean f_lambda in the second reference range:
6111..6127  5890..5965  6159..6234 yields 0.04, 24.7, 23.7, 23.3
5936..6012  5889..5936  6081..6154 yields -1.48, 24.5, 24.7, 23.8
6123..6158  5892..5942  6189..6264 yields 0.04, 24.7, 23.6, 23.3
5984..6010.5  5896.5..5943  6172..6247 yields -0.10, 24.7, 24.5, 23.4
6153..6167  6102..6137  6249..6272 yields 0.30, 23.7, 23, 23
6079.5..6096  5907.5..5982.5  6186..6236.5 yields 0.06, 25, 24.1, 23.5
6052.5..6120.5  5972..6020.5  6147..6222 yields -0.27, 24.5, 24.1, 23.4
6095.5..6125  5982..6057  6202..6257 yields 0.29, 24.4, 23.7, 23.3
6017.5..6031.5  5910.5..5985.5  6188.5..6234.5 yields 0.17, 24.9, 24.2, 23.4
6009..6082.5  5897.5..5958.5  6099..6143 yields -0.50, 24.9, 24.3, 23.7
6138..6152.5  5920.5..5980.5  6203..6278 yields 0.17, 25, 23.5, 23.3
